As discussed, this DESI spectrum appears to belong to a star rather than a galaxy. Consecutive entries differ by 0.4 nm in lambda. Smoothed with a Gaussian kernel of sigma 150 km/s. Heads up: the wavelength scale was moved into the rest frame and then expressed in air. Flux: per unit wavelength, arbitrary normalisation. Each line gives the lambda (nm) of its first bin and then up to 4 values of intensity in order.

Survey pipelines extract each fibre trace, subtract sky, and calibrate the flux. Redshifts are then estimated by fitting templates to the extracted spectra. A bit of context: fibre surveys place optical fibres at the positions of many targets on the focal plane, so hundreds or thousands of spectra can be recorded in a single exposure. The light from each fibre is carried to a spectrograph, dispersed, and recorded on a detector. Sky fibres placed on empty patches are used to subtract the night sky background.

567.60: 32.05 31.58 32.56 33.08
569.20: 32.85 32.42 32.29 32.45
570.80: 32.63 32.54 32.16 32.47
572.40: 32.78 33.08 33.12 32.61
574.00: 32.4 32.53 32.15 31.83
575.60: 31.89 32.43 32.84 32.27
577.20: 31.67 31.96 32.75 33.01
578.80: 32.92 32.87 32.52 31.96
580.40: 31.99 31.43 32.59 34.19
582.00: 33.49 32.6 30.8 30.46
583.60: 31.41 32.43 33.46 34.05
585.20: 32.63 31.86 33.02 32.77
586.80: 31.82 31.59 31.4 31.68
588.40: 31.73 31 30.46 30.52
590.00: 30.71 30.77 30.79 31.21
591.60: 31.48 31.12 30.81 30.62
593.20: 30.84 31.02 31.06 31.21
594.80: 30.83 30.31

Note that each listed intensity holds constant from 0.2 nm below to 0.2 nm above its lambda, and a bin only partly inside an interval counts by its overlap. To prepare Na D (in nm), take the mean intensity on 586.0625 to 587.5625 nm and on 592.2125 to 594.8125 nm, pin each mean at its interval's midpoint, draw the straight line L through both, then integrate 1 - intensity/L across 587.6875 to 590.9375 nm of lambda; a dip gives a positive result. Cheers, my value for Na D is 0.07 nm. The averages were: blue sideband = 32.1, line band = 31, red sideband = 30.9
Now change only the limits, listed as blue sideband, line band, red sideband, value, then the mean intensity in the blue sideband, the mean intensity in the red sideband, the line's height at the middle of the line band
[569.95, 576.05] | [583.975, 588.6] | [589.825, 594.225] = -0.14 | 32.5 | 31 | 31.4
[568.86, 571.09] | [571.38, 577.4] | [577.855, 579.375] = 0.06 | 32.6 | 32.9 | 32.7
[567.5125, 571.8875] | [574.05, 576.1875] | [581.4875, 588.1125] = 0.01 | 32.4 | 32.3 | 32.4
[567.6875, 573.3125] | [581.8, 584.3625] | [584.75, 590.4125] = 0.00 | 32.6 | 31.7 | 31.9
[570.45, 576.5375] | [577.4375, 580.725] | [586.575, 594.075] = -0.04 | 32.5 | 31.1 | 32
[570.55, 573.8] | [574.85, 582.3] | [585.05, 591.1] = -0.06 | 32.7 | 31.5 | 32.2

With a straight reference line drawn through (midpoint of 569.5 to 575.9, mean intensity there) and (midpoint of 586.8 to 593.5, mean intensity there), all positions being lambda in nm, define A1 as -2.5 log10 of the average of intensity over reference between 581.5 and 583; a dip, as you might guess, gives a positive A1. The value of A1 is -0.03 mag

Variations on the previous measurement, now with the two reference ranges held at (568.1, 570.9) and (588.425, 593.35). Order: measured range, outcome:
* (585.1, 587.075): -0.04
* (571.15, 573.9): -0.01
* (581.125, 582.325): -0.06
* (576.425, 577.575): 0.00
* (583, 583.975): 0.01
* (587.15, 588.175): -0.01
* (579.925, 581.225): -0.01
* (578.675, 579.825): -0.03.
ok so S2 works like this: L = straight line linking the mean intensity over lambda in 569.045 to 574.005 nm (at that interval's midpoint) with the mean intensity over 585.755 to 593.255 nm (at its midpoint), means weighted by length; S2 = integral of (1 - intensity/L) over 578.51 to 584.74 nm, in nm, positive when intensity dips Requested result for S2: -0.10 nm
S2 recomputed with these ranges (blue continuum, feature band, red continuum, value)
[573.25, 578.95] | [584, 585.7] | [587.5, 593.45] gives -0.08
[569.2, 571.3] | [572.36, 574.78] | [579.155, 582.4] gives -0.01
